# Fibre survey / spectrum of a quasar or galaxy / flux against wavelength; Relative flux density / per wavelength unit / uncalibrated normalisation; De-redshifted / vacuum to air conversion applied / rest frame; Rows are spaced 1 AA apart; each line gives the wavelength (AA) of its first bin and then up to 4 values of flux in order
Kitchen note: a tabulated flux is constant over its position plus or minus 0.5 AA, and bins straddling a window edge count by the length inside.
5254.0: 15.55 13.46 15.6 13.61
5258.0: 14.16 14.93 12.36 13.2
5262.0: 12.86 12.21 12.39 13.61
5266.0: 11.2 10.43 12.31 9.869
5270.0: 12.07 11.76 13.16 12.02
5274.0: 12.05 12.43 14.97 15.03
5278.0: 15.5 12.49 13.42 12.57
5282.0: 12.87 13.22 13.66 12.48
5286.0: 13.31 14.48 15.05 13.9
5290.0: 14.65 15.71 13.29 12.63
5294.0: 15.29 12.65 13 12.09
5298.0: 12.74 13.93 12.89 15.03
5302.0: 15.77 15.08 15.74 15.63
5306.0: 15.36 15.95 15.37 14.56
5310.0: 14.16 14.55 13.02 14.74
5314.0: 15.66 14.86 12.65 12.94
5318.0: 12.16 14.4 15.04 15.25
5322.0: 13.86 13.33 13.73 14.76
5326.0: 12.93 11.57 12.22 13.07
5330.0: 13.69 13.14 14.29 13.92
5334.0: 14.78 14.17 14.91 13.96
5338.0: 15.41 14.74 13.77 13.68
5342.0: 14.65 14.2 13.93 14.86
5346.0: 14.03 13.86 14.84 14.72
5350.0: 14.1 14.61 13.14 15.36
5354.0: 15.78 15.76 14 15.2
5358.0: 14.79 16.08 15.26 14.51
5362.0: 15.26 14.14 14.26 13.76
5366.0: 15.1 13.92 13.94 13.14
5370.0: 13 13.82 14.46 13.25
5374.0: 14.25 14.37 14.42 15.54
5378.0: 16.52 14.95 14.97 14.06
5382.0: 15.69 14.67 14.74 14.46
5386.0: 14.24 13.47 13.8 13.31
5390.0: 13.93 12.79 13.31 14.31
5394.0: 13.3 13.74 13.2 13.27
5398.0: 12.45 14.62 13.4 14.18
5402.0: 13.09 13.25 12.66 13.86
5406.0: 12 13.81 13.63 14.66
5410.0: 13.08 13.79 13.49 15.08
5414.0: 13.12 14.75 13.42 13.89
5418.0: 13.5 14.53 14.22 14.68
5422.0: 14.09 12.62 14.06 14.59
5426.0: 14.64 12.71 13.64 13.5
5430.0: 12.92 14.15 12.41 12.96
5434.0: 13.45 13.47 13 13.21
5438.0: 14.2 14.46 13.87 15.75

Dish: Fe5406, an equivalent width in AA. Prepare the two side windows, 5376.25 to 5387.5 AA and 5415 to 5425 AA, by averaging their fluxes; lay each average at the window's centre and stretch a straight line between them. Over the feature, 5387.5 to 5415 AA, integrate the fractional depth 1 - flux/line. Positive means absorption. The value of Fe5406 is 1.6 AA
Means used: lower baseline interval 14.8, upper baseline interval 14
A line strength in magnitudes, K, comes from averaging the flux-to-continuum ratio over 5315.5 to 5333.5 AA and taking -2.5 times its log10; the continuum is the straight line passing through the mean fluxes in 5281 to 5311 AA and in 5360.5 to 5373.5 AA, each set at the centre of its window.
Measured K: 0.047 mag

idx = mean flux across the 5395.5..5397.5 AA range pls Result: 13.2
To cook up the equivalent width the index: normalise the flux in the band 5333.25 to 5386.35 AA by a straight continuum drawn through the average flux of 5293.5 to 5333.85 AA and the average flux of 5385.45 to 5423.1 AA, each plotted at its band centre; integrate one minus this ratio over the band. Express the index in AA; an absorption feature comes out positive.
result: -2.6 AA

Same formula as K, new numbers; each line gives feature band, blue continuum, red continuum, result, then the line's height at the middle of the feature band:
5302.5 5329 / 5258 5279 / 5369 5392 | -0.06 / 13.4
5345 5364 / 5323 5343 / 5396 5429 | -0.07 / 13.8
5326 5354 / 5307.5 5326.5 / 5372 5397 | 0.01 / 14.1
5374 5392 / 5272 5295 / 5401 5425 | -0.05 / 13.7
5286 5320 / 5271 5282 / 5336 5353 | -0.04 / 13.7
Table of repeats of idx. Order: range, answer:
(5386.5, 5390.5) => 13.6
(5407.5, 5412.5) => 13.7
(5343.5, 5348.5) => 14.3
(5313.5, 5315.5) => 15.3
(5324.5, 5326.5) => 13.8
